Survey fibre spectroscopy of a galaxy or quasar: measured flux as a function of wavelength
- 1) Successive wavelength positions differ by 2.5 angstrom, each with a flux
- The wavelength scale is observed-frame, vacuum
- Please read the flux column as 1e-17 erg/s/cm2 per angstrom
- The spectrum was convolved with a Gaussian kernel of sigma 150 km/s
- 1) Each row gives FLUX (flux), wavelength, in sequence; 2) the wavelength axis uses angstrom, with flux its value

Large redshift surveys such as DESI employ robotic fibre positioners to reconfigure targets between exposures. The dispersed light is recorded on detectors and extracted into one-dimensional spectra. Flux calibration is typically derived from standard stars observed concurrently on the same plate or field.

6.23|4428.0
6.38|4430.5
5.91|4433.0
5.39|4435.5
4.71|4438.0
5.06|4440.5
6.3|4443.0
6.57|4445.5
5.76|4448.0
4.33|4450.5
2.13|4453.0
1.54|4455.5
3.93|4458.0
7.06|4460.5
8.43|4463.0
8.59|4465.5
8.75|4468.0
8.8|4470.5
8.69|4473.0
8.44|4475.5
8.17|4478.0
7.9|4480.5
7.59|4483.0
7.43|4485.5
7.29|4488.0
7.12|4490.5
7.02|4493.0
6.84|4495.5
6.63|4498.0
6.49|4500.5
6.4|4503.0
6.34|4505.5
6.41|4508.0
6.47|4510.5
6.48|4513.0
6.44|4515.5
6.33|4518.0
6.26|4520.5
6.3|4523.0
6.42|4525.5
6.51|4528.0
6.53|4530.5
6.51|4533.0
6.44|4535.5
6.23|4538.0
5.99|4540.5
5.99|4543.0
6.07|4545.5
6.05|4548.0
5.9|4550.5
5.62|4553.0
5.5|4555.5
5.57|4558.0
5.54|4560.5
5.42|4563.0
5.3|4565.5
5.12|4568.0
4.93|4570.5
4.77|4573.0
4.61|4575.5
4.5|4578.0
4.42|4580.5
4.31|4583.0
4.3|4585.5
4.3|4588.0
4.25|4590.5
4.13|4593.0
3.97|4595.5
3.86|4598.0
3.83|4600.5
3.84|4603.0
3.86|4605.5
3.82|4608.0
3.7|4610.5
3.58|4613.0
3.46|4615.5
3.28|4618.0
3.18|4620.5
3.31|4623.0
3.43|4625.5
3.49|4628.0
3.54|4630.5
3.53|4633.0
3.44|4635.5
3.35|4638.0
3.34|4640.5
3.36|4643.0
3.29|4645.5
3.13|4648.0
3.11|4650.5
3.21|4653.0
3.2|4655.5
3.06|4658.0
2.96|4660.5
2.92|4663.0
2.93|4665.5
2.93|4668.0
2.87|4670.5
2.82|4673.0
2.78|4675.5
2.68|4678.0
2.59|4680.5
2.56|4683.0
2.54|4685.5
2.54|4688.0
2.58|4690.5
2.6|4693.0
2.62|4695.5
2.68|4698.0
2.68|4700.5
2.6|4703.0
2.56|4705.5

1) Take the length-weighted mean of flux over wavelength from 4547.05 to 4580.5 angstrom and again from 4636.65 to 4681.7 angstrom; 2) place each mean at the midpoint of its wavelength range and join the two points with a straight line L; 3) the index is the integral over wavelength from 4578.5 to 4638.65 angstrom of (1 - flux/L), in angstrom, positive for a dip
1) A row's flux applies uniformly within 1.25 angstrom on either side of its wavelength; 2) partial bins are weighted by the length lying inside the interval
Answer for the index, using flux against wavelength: 6.2 angstrom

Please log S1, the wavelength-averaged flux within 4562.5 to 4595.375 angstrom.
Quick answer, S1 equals 4.6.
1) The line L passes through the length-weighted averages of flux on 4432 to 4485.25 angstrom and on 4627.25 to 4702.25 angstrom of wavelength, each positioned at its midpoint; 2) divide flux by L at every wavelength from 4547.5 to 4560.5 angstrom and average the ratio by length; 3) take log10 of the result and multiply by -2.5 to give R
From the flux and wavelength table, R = -0.181 mag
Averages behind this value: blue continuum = 6.41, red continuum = 2.97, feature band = 5.69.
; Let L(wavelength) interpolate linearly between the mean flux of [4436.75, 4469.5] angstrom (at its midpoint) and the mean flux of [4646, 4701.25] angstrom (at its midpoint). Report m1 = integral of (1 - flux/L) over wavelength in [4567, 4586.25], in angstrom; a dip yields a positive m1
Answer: -2.6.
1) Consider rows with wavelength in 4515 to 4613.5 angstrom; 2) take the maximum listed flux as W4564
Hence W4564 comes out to 6.53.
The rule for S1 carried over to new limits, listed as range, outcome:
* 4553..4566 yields 5.49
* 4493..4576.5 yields 6.03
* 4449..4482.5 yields 6.69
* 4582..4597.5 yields 4.19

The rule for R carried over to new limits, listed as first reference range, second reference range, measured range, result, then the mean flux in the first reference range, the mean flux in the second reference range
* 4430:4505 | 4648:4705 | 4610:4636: 0.09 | 6.52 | 2.8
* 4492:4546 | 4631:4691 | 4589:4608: 0.14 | 6.42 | 3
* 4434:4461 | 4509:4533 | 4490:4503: -0.16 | 4.75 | 6.42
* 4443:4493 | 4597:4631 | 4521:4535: -0.18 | 6.76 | 3.58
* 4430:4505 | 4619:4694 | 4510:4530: -0.15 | 6.52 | 3.04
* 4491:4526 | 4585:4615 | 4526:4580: -0.08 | 6.5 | 3.93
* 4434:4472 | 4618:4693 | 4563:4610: -0.09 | 5.84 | 3.05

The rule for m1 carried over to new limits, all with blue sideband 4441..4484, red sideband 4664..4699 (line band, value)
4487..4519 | -4.0 angstrom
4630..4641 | 0.2 angstrom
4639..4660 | 0.4 angstrom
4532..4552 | -3.6 angstrom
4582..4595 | 0.4 angstrom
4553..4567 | -1.7 angstrom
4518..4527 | -1.3 angstrom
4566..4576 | -0.5 angstrom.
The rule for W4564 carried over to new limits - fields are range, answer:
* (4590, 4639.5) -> 4.25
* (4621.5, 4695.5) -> 3.54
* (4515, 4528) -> 6.51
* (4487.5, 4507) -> 7.29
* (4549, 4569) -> 5.9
